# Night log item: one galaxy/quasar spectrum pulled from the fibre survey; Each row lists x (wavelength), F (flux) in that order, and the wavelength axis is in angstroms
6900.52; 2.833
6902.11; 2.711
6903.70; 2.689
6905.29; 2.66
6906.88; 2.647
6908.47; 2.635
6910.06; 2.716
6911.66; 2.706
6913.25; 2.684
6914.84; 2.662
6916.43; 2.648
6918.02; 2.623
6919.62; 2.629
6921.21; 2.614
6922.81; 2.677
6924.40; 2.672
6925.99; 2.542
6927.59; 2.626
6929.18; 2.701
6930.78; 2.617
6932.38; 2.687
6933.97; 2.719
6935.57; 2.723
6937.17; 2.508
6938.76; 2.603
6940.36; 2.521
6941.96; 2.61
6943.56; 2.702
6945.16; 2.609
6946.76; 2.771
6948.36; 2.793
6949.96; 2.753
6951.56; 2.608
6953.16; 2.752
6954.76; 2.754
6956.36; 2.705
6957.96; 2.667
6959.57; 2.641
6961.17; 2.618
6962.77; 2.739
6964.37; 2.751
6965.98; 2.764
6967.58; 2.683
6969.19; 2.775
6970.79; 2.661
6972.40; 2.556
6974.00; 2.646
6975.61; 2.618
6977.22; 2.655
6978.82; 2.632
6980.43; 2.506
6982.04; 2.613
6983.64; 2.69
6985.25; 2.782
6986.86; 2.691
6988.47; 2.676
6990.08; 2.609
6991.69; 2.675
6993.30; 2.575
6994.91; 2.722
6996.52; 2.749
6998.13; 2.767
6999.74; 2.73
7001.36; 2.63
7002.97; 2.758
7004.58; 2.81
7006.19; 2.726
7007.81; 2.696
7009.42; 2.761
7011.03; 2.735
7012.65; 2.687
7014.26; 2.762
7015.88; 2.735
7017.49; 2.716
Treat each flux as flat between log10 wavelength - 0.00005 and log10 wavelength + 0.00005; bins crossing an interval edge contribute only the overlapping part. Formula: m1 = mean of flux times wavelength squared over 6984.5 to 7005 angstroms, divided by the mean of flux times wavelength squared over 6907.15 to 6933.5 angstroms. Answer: 1.04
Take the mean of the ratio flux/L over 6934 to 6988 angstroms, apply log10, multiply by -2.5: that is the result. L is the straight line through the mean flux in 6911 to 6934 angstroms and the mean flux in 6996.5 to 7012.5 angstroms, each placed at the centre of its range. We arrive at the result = 0.01 mag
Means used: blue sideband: 2.65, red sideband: 2.73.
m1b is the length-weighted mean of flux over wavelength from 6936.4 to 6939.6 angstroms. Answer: 2.56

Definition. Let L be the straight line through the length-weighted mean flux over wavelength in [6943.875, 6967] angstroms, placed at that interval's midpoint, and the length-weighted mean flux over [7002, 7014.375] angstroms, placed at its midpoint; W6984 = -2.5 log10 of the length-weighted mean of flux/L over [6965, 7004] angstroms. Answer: 0.02 mag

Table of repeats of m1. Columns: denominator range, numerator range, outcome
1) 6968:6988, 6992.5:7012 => 1.03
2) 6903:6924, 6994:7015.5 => 1.05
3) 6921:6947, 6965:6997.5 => 1.02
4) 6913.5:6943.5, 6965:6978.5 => 1.03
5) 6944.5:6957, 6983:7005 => 1.01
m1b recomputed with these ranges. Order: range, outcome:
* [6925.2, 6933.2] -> 2.63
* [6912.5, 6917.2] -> 2.67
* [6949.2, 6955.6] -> 2.72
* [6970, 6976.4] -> 2.62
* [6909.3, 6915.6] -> 2.69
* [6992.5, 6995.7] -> 2.65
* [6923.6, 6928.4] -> 2.62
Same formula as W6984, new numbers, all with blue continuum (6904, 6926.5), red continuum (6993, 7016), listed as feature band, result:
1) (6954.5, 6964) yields 0.00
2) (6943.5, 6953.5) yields -0.01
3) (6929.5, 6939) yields 0.01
